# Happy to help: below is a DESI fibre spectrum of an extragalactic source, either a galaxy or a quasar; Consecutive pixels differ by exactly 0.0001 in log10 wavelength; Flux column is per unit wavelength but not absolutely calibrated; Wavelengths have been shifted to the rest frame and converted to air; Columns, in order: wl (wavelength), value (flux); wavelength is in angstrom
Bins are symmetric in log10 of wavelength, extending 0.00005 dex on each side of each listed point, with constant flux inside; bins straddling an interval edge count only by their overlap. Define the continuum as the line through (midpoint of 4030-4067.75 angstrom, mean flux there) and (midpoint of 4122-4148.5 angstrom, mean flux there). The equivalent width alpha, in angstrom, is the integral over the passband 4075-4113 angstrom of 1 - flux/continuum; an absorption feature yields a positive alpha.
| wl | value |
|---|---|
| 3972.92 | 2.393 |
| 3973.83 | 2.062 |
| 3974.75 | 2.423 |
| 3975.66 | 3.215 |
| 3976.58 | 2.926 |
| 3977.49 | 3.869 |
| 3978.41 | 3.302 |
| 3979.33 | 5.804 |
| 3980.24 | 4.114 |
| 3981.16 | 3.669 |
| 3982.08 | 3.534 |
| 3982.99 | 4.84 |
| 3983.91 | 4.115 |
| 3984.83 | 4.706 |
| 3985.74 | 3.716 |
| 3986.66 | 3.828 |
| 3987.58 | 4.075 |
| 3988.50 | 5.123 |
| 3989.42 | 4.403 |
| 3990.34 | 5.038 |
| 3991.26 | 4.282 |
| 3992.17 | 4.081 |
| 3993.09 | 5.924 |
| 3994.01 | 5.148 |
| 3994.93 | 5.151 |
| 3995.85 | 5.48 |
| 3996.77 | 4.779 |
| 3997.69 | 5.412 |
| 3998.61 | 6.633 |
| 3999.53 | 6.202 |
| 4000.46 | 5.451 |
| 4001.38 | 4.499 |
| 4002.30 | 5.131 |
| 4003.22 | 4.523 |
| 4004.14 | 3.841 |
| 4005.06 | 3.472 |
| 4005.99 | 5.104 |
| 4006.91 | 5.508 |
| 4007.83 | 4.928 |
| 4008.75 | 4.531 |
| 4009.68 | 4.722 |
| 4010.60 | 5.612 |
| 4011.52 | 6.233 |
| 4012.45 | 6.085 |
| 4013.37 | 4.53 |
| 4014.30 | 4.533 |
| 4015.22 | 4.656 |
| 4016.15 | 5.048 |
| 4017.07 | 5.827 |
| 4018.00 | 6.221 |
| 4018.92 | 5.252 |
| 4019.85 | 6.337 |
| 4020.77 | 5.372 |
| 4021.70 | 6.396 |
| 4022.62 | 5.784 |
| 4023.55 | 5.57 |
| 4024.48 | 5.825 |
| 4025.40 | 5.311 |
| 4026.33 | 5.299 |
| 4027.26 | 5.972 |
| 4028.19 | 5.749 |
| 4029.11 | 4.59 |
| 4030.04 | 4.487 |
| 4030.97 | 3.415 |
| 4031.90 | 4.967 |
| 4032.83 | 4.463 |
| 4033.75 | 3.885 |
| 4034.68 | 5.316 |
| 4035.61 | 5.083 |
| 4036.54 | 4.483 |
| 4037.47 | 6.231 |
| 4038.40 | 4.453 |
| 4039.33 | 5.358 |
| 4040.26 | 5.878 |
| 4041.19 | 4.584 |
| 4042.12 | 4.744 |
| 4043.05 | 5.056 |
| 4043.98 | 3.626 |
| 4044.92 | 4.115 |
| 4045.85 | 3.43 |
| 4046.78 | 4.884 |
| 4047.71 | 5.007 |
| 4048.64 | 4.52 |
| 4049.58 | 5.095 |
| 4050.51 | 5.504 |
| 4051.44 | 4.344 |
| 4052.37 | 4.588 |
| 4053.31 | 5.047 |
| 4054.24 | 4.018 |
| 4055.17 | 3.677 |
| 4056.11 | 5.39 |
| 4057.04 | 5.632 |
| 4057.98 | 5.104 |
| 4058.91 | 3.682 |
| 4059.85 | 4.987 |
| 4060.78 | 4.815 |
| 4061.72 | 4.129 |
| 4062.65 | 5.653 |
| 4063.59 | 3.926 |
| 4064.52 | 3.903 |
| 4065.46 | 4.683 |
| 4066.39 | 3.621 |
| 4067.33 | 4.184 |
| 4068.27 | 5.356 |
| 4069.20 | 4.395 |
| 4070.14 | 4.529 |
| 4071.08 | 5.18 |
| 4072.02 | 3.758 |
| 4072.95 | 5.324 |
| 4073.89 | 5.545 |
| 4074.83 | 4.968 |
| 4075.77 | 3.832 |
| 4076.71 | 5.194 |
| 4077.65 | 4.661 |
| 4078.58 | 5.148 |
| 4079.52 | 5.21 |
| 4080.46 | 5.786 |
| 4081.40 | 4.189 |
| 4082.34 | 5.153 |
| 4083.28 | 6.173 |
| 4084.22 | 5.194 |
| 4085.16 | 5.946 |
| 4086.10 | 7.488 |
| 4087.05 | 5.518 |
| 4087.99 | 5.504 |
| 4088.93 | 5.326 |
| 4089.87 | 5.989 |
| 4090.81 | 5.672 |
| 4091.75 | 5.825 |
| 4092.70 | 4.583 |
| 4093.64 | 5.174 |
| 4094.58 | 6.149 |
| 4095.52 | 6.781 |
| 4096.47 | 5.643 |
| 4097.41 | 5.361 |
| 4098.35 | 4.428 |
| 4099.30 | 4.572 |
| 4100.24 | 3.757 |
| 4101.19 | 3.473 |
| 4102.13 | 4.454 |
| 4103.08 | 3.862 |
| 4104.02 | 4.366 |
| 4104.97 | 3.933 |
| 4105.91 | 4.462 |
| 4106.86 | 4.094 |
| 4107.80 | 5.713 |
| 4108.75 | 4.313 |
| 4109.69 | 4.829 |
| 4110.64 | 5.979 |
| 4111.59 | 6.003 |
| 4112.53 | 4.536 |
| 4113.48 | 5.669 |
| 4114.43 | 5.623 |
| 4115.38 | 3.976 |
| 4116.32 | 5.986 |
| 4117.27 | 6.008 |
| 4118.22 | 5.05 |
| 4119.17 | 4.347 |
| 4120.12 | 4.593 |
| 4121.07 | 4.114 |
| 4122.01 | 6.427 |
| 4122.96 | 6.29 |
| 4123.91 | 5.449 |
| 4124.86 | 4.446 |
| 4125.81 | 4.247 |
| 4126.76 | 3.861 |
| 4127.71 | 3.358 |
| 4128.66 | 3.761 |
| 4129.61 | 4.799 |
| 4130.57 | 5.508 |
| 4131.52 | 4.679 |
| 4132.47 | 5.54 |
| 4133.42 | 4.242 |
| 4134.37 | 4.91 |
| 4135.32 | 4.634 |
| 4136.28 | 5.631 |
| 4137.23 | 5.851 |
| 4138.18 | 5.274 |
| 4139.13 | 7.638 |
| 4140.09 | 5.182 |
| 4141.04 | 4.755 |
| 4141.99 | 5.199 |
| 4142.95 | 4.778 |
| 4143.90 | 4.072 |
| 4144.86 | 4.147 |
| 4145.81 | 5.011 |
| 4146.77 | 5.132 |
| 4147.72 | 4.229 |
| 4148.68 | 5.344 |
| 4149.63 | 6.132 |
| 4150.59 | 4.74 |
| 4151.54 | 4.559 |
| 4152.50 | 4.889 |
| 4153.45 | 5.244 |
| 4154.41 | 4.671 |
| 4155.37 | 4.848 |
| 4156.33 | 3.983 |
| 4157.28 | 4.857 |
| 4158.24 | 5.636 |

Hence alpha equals -2.47 angstrom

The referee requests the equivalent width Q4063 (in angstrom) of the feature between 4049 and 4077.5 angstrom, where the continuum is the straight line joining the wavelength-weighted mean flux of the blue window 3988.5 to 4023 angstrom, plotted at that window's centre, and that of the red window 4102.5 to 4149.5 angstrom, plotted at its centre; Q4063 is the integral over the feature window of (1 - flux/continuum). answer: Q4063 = 2.3 angstrom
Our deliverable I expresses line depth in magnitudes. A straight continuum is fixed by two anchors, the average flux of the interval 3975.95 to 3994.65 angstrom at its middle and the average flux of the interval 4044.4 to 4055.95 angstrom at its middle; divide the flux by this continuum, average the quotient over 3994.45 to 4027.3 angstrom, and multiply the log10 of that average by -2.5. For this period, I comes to -0.20 mag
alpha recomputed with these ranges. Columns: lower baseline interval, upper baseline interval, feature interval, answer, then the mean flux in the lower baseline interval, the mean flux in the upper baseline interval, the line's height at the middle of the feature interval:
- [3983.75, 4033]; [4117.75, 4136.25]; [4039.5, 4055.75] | 1.2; 5.07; 4.77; 4.97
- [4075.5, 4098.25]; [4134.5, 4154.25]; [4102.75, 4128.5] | 2.1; 5.48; 5.11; 5.29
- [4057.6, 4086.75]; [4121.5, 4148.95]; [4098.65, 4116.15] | 1.0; 4.9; 4.97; 4.94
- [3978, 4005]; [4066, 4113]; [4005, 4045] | -2.6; 4.7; 5.02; 4.81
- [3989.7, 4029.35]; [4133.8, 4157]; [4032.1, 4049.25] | 1.6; 5.26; 5.03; 5.21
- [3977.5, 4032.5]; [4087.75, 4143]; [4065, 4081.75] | 0.8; 4.98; 5.03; 5.01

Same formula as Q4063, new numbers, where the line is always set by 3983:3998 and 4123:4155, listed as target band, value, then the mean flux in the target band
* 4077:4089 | -1.60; 5.49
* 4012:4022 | -1.52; 5.46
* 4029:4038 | 0.14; 4.69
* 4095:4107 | 0.73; 4.57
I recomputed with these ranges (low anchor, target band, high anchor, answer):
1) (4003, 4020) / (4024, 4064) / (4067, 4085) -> 0.05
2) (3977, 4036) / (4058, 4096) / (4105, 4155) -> -0.02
